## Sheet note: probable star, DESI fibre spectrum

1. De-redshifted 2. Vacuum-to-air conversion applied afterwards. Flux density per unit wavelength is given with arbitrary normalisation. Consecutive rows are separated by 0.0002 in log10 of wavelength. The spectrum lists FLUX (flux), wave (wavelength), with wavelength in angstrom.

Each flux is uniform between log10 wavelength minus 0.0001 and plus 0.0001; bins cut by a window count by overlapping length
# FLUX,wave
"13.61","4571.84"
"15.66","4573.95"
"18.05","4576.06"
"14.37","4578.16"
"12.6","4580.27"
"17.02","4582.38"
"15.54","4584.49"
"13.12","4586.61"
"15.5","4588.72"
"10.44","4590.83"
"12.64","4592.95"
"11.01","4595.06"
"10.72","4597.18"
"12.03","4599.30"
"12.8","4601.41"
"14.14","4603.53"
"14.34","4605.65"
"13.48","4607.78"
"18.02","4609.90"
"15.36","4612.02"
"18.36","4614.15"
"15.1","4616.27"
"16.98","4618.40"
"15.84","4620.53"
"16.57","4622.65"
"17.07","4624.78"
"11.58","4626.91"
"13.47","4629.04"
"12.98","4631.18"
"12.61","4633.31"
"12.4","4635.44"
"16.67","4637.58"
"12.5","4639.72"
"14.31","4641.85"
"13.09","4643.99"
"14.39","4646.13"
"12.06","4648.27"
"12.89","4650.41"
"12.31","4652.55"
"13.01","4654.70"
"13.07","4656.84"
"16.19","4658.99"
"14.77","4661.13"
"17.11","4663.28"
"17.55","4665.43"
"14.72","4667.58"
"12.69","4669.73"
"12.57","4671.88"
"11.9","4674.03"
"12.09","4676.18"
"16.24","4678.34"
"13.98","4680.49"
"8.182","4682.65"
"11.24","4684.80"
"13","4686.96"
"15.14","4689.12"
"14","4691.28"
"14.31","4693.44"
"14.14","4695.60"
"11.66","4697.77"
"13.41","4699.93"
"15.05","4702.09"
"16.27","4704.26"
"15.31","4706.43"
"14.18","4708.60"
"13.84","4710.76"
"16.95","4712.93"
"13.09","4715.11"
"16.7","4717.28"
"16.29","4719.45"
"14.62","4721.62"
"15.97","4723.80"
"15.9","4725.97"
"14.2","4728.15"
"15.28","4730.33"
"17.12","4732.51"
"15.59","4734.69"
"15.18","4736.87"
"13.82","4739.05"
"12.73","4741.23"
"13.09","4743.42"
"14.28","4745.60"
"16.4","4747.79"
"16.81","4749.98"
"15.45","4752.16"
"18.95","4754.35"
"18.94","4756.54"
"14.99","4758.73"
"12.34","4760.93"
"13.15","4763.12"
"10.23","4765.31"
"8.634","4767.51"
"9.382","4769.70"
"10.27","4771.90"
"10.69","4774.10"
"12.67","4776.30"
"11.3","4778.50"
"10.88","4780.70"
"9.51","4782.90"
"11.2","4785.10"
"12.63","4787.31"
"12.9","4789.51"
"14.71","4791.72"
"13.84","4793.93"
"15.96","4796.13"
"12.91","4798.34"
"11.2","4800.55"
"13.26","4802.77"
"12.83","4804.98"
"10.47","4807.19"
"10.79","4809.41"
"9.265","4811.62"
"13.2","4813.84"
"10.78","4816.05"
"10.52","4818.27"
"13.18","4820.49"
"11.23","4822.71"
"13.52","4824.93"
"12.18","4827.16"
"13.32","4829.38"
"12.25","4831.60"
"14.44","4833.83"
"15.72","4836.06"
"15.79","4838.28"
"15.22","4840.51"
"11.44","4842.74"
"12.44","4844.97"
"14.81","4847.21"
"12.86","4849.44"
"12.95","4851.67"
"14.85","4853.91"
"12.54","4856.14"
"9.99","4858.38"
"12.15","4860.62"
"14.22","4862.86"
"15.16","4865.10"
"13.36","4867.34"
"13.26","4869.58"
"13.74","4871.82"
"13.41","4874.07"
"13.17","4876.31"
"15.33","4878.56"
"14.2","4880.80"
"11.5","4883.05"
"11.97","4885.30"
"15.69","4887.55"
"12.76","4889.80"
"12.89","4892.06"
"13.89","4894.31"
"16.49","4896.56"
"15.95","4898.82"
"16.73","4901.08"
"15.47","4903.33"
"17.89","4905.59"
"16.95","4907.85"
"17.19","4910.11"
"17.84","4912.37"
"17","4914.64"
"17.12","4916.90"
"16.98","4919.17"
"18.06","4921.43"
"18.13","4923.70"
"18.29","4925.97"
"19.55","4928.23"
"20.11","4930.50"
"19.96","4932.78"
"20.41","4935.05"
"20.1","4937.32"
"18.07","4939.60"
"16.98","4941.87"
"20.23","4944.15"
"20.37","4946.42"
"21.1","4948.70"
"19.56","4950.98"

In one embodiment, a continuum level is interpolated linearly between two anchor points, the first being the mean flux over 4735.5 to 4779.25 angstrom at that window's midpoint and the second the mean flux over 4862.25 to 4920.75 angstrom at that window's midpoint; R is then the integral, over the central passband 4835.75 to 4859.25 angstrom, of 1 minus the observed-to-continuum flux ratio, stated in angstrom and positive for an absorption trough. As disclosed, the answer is 1.7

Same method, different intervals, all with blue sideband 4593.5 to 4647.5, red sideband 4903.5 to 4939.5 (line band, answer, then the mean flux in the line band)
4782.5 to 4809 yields 6.3 angstrom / 12.7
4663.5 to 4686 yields 2.5 angstrom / 13.3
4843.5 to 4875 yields 7.6 angstrom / 13.2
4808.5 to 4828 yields 6.1 angstrom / 11.6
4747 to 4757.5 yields -0.9 angstrom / 17.3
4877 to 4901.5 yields 5.0 angstrom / 14.2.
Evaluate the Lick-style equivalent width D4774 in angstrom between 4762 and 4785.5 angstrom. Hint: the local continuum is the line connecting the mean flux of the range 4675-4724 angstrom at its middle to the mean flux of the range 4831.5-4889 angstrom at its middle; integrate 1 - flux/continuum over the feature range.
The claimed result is 5.4 angstrom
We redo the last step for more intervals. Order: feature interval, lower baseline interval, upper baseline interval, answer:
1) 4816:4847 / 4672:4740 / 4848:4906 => 1.9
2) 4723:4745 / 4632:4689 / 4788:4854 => -2.6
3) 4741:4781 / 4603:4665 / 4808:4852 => 0.4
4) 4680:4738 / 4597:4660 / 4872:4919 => 0.1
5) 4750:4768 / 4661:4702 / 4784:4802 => -1.5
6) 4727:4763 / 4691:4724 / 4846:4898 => -2.0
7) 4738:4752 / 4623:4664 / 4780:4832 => -1.9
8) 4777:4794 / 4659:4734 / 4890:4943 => 3.9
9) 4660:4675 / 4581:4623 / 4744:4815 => -0.7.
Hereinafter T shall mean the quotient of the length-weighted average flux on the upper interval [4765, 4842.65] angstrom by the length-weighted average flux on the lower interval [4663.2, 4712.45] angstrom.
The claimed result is 0.9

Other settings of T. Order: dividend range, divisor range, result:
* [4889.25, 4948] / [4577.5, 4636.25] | 1.24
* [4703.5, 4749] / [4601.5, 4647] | 1.03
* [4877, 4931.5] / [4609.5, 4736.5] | 1.12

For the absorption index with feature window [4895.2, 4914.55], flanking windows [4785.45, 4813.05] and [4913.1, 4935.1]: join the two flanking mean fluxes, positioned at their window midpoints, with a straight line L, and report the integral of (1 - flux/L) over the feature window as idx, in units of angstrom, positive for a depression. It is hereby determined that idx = 0.8 angstrom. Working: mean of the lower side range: 12.5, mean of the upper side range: 18.5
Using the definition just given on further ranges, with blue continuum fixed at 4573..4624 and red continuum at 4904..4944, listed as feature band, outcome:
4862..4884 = 4.9 angstrom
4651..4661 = 1.0 angstrom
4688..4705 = 1.6 angstrom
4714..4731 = 0.8 angstrom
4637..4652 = 1.5 angstrom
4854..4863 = 2.7 angstrom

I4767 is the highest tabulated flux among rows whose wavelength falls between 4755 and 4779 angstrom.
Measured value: 18.94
